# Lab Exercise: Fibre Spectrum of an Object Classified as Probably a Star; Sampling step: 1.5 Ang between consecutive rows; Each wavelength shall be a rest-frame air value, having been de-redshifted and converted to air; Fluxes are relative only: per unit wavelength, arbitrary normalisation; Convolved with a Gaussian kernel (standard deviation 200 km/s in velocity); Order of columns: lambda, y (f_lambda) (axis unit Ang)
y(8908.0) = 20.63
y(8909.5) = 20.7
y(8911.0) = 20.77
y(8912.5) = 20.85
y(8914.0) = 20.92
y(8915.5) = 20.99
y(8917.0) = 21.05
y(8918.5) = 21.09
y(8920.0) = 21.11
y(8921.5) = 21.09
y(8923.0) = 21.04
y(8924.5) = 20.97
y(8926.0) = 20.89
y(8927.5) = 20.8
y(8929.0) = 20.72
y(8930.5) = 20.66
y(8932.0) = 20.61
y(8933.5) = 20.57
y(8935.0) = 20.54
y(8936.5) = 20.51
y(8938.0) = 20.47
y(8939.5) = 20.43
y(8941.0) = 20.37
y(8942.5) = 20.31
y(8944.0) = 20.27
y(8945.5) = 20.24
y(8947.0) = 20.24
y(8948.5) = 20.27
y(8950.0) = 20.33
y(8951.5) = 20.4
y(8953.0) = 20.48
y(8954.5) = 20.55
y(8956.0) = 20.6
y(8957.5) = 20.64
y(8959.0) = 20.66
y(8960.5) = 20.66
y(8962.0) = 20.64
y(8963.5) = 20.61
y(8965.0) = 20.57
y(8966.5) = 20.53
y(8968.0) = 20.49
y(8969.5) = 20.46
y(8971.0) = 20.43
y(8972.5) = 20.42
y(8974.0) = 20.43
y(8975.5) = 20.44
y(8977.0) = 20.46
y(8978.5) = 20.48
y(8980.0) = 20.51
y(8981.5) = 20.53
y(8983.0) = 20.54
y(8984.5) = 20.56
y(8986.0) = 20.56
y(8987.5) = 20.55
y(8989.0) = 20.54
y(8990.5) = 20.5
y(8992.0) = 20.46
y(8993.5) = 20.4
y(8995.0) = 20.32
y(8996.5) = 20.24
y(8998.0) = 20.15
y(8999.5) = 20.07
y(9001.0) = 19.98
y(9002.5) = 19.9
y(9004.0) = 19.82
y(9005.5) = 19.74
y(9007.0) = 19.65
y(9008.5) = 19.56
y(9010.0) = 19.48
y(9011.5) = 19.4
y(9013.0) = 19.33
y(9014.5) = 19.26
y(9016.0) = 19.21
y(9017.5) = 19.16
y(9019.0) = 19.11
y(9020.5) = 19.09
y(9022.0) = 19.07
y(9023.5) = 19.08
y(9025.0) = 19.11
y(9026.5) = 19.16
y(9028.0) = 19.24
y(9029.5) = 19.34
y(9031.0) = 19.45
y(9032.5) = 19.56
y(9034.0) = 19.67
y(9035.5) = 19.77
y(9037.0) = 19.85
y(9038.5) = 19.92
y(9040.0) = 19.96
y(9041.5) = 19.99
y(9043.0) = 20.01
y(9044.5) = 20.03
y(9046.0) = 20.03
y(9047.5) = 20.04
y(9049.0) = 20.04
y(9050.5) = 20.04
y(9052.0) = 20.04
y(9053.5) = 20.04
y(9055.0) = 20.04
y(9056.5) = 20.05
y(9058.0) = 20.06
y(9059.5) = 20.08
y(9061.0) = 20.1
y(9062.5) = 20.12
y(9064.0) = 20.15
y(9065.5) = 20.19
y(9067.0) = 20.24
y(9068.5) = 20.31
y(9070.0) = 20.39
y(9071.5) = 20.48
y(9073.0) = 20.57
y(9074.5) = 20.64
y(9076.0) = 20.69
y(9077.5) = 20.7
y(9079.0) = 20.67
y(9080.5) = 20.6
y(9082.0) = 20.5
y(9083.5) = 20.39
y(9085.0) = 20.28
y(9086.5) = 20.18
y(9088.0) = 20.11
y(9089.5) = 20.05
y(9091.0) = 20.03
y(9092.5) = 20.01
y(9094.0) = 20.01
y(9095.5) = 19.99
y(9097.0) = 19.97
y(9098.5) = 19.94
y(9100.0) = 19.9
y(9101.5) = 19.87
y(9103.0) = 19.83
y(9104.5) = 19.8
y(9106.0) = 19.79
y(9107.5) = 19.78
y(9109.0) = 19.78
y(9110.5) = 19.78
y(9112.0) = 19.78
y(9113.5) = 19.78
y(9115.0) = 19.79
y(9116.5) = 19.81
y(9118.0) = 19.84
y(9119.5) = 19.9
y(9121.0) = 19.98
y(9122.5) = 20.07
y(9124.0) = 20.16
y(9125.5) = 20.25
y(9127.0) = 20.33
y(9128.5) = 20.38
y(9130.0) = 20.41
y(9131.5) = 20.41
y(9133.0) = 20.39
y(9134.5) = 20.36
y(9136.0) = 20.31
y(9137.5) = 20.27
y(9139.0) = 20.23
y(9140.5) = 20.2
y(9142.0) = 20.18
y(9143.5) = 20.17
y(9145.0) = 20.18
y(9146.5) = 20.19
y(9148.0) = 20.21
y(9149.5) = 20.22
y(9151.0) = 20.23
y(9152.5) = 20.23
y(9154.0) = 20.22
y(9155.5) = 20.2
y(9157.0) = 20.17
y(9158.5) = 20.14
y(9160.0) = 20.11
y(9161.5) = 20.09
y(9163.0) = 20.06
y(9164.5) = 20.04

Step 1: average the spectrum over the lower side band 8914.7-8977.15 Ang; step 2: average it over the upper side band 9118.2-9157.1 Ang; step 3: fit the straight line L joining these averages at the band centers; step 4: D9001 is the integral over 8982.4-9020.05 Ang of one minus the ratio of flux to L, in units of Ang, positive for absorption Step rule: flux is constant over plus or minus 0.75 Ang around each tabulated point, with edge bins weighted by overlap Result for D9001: 1.0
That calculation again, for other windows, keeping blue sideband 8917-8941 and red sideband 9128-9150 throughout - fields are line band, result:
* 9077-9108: 0.41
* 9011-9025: 0.94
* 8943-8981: 0.39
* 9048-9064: 0.31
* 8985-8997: 0.10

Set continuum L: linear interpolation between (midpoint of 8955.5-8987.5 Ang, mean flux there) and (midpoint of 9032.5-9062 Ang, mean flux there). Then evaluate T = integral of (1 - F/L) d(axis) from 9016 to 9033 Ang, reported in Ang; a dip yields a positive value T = 0.8 Ang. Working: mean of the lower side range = 20.5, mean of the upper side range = 20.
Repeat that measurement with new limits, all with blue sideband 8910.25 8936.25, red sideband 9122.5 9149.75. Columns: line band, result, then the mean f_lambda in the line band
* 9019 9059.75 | 1.62 Ang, 19.7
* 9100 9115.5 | 0.41 Ang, 19.8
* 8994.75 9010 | 0.54 Ang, 19.9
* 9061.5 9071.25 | 0.10 Ang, 20.2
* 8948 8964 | 0.18 Ang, 20.5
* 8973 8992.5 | 0.18 Ang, 20.5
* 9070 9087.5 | -0.07 Ang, 20.5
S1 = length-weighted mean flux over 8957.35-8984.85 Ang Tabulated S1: 20.5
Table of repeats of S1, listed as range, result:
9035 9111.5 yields 20.1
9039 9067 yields 20.1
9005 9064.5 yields 19.7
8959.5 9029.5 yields 20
